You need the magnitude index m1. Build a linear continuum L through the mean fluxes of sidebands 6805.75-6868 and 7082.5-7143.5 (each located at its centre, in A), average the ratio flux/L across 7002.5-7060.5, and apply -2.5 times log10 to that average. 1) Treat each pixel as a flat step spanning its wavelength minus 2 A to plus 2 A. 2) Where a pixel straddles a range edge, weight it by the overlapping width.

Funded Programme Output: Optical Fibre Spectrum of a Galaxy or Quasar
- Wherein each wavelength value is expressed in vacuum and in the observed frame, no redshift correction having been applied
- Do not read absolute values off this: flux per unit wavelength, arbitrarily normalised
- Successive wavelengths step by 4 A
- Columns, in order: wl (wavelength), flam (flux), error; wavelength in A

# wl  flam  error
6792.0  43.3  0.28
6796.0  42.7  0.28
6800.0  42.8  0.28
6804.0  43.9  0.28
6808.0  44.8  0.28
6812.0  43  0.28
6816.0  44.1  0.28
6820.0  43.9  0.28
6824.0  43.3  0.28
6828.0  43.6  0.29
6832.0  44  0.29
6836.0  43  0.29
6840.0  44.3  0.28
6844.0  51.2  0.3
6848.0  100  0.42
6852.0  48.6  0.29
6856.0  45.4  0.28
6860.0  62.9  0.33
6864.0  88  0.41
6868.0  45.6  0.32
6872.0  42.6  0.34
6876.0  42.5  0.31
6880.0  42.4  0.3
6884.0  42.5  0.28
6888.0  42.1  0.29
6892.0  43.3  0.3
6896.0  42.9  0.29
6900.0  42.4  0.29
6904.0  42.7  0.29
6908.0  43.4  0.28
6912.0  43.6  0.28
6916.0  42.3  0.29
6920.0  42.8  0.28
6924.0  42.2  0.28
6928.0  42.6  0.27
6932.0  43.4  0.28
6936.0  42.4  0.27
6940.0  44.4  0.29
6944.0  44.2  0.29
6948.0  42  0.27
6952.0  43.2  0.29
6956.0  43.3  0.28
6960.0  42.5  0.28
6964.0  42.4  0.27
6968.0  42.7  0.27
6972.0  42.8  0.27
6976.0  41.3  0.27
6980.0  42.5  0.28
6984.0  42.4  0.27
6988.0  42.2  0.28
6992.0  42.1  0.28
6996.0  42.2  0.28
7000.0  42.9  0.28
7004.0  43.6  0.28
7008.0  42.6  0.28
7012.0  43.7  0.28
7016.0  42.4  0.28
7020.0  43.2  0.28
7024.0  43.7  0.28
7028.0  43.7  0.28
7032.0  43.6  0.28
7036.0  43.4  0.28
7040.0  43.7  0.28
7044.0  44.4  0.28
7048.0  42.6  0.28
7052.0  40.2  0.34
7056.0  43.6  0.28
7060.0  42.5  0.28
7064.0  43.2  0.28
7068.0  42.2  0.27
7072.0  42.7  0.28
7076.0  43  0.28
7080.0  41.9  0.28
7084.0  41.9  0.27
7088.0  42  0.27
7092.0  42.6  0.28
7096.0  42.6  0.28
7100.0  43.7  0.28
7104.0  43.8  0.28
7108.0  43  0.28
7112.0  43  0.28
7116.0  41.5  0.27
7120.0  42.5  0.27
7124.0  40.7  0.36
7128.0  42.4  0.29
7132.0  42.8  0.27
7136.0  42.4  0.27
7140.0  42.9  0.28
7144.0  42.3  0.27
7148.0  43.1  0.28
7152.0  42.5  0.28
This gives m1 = 0.06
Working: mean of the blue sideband 52.4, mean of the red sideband 42.5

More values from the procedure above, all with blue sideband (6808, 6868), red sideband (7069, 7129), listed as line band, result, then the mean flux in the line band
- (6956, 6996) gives 0.12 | 42.4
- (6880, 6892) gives 0.19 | 42.5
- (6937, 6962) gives 0.12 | 43.2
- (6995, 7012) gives 0.08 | 43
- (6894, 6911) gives 0.17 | 42.9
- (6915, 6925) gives 0.17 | 42.5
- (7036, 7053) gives 0.04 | 43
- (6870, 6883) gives 0.20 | 42.5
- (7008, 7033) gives 0.05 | 43.3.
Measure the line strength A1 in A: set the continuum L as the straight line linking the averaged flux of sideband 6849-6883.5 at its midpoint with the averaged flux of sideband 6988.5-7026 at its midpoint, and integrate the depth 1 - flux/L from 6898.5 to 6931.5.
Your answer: 4.6 A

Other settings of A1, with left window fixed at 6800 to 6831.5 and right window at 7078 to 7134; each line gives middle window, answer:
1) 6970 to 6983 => 0.2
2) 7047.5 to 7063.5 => 0.1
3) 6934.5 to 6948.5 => -0.1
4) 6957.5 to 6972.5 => 0.2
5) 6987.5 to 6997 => 0.2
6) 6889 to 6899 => 0.1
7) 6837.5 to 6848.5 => -4.0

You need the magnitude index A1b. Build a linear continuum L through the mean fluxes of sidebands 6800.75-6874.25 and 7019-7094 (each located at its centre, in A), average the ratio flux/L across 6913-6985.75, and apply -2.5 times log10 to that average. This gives 0.099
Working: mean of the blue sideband 51.1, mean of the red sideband 42.8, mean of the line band 42.8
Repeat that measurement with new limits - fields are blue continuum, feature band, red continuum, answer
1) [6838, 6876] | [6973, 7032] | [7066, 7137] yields 0.14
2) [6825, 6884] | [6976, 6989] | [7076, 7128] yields 0.12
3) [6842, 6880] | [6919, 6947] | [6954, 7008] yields 0.13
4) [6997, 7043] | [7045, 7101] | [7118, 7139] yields 0.01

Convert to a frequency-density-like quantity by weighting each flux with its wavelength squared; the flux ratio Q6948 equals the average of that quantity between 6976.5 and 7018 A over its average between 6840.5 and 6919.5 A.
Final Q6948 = 0.88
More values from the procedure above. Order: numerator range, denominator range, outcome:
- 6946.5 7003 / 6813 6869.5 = 0.83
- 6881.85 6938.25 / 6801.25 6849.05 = 0.91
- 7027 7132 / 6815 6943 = 0.95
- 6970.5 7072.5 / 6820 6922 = 0.92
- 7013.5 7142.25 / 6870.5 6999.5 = 1.04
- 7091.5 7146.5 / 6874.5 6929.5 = 1.06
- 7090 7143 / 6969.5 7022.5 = 1.03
